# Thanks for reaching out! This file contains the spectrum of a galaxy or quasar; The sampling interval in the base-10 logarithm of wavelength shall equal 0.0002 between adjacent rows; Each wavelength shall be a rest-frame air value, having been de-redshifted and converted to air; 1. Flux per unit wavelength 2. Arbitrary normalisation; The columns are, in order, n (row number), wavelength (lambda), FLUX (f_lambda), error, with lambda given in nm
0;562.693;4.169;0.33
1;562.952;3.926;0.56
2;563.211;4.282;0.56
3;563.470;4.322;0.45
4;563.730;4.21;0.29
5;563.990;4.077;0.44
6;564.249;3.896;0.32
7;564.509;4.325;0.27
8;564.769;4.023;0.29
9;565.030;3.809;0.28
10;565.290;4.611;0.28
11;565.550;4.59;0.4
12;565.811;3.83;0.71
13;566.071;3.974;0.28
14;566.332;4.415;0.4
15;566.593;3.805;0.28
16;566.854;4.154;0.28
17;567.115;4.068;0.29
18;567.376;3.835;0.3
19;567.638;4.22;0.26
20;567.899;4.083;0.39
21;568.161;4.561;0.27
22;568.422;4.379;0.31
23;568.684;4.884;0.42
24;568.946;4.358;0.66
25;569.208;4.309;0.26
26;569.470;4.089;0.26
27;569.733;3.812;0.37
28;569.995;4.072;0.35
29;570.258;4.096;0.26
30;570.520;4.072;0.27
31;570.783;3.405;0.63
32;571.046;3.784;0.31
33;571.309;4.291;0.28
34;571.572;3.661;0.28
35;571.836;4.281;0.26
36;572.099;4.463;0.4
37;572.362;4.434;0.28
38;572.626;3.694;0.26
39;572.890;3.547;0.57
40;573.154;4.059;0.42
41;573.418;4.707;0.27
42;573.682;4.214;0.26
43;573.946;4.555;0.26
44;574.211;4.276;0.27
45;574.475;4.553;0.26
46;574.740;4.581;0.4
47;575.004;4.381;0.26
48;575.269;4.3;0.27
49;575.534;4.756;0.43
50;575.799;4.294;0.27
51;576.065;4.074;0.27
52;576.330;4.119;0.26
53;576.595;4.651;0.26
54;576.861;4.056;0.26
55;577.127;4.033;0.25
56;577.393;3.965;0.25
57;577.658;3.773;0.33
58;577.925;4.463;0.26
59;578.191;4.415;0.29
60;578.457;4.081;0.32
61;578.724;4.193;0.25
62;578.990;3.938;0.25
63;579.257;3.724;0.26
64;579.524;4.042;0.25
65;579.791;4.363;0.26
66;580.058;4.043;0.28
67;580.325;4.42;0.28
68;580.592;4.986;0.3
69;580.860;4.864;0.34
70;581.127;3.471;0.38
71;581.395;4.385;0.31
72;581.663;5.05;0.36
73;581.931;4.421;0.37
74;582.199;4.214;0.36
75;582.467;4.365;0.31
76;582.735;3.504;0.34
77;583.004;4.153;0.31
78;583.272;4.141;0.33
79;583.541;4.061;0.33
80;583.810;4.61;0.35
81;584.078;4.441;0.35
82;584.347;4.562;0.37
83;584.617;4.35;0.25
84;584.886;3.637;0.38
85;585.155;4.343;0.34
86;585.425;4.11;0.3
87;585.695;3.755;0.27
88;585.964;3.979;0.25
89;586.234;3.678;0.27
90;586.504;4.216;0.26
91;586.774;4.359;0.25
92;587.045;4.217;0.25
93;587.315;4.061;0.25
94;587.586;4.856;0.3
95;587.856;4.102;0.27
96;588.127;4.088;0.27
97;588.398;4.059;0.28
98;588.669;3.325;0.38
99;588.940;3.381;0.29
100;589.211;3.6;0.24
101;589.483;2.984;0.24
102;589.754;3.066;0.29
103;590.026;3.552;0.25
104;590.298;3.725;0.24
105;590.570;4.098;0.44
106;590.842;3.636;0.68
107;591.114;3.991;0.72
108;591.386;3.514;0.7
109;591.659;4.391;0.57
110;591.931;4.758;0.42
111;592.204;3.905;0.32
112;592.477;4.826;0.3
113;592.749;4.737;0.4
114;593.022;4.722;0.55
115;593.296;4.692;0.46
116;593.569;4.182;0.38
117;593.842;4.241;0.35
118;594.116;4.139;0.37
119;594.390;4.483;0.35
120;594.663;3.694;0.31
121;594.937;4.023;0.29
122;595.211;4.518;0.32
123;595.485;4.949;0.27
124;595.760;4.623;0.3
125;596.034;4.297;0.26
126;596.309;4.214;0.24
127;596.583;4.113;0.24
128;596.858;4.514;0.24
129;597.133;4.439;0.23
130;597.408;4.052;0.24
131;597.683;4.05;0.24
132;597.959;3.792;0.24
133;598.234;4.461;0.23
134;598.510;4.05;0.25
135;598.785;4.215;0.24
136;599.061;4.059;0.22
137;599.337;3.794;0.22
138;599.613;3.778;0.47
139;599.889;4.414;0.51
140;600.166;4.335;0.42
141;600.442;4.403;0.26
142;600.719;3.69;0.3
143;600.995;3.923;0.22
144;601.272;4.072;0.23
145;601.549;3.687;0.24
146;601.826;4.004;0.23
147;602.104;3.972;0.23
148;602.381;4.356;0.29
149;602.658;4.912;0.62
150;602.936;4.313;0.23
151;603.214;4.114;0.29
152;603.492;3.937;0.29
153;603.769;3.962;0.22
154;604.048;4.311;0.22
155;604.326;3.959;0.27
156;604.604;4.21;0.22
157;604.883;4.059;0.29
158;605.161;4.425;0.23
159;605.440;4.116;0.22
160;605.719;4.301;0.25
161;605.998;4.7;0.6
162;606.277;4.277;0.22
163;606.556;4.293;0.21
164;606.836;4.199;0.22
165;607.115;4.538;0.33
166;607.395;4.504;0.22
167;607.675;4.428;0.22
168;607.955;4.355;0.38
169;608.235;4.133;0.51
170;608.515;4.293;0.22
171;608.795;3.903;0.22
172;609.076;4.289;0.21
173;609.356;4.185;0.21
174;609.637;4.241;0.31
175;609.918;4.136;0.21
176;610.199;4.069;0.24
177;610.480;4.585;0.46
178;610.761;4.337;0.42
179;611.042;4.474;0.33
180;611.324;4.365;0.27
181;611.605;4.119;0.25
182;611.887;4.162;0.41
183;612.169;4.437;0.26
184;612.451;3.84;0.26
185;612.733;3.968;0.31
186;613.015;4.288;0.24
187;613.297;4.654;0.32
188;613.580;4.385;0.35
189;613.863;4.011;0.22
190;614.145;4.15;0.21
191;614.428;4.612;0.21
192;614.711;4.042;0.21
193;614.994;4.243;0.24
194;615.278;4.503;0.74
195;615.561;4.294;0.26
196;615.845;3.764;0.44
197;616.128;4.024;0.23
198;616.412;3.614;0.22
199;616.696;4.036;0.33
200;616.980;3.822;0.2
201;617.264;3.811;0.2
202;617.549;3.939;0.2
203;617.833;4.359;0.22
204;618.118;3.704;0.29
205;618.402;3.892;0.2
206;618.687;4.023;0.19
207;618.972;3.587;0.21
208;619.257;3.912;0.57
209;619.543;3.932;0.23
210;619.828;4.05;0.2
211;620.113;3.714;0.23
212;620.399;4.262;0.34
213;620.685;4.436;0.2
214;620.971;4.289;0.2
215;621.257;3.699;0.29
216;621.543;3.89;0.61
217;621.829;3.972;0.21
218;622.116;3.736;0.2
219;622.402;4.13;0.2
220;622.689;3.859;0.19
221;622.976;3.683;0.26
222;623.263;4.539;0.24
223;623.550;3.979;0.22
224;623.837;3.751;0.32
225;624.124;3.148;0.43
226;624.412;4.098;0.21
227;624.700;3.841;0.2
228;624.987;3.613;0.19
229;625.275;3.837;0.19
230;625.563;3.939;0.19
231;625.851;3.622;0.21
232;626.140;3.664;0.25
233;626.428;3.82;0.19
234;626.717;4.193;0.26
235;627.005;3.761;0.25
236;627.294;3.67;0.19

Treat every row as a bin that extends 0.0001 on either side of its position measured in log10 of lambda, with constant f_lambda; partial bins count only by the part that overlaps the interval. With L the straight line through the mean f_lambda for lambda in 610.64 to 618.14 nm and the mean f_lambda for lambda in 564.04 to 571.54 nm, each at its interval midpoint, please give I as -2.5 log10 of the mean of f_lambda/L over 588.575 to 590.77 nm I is 0.19 mag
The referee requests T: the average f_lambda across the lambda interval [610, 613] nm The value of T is 4.24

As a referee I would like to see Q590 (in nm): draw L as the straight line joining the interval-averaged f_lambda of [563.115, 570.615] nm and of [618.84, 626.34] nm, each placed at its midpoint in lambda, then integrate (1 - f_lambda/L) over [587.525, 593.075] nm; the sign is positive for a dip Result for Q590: 0.153 nm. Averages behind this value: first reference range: 4.18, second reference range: 3.89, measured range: 3.95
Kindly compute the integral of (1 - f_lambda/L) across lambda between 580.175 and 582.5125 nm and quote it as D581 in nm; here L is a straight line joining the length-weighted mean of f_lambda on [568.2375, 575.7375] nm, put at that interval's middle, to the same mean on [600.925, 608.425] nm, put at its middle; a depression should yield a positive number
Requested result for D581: -0.13 nm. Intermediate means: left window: 4.22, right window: 4.23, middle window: 4.46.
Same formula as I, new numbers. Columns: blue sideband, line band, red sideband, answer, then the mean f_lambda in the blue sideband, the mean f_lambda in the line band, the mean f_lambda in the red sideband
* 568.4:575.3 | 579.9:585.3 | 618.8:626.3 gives -0.04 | 4.19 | 4.3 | 3.89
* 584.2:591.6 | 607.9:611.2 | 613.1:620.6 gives -0.06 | 3.9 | 4.25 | 4.06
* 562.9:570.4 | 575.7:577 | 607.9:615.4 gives -0.01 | 4.18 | 4.23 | 4.25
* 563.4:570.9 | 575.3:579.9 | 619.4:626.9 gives -0.02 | 4.15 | 4.17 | 3.91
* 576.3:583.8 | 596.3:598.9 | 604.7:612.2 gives 0.02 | 4.22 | 4.19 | 4.29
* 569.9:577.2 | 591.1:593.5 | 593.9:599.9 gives -0.05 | 4.2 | 4.41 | 4.21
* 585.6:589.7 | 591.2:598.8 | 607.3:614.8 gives -0.08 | 3.9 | 4.31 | 4.26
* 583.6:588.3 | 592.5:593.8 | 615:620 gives -0.11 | 4.19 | 4.58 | 3.96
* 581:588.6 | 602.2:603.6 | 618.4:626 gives -0.07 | 4.18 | 4.32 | 3.9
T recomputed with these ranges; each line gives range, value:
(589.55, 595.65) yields 4.16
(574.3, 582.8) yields 4.27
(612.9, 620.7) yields 4.07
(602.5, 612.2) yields 4.27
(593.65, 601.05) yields 4.2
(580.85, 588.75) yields 4.17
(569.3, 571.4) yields 3.95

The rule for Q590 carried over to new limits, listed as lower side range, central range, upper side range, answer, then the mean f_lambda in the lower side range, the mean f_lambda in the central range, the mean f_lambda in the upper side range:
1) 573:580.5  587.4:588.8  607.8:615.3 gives 0.05 nm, 4.25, 4.09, 4.25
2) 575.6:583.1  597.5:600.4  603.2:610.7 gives 0.09 nm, 4.22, 4.1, 4.24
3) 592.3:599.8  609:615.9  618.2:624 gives -0.30 nm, 4.28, 4.25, 3.96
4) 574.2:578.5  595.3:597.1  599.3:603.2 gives -0.13 nm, 4.29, 4.45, 4.13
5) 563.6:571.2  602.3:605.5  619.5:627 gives -0.19 nm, 4.13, 4.22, 3.91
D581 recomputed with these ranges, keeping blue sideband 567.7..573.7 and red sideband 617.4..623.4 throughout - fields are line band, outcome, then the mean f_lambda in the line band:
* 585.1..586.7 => 0.03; 4.01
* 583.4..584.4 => -0.07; 4.41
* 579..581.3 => -0.06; 4.23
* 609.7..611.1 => -0.10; 4.31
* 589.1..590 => 0.18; 3.25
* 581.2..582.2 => -0.09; 4.49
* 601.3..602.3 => 0.03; 3.93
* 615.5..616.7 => 0.02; 3.91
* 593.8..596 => -0.15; 4.34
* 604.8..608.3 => -0.28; 4.34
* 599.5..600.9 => -0.03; 4.12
